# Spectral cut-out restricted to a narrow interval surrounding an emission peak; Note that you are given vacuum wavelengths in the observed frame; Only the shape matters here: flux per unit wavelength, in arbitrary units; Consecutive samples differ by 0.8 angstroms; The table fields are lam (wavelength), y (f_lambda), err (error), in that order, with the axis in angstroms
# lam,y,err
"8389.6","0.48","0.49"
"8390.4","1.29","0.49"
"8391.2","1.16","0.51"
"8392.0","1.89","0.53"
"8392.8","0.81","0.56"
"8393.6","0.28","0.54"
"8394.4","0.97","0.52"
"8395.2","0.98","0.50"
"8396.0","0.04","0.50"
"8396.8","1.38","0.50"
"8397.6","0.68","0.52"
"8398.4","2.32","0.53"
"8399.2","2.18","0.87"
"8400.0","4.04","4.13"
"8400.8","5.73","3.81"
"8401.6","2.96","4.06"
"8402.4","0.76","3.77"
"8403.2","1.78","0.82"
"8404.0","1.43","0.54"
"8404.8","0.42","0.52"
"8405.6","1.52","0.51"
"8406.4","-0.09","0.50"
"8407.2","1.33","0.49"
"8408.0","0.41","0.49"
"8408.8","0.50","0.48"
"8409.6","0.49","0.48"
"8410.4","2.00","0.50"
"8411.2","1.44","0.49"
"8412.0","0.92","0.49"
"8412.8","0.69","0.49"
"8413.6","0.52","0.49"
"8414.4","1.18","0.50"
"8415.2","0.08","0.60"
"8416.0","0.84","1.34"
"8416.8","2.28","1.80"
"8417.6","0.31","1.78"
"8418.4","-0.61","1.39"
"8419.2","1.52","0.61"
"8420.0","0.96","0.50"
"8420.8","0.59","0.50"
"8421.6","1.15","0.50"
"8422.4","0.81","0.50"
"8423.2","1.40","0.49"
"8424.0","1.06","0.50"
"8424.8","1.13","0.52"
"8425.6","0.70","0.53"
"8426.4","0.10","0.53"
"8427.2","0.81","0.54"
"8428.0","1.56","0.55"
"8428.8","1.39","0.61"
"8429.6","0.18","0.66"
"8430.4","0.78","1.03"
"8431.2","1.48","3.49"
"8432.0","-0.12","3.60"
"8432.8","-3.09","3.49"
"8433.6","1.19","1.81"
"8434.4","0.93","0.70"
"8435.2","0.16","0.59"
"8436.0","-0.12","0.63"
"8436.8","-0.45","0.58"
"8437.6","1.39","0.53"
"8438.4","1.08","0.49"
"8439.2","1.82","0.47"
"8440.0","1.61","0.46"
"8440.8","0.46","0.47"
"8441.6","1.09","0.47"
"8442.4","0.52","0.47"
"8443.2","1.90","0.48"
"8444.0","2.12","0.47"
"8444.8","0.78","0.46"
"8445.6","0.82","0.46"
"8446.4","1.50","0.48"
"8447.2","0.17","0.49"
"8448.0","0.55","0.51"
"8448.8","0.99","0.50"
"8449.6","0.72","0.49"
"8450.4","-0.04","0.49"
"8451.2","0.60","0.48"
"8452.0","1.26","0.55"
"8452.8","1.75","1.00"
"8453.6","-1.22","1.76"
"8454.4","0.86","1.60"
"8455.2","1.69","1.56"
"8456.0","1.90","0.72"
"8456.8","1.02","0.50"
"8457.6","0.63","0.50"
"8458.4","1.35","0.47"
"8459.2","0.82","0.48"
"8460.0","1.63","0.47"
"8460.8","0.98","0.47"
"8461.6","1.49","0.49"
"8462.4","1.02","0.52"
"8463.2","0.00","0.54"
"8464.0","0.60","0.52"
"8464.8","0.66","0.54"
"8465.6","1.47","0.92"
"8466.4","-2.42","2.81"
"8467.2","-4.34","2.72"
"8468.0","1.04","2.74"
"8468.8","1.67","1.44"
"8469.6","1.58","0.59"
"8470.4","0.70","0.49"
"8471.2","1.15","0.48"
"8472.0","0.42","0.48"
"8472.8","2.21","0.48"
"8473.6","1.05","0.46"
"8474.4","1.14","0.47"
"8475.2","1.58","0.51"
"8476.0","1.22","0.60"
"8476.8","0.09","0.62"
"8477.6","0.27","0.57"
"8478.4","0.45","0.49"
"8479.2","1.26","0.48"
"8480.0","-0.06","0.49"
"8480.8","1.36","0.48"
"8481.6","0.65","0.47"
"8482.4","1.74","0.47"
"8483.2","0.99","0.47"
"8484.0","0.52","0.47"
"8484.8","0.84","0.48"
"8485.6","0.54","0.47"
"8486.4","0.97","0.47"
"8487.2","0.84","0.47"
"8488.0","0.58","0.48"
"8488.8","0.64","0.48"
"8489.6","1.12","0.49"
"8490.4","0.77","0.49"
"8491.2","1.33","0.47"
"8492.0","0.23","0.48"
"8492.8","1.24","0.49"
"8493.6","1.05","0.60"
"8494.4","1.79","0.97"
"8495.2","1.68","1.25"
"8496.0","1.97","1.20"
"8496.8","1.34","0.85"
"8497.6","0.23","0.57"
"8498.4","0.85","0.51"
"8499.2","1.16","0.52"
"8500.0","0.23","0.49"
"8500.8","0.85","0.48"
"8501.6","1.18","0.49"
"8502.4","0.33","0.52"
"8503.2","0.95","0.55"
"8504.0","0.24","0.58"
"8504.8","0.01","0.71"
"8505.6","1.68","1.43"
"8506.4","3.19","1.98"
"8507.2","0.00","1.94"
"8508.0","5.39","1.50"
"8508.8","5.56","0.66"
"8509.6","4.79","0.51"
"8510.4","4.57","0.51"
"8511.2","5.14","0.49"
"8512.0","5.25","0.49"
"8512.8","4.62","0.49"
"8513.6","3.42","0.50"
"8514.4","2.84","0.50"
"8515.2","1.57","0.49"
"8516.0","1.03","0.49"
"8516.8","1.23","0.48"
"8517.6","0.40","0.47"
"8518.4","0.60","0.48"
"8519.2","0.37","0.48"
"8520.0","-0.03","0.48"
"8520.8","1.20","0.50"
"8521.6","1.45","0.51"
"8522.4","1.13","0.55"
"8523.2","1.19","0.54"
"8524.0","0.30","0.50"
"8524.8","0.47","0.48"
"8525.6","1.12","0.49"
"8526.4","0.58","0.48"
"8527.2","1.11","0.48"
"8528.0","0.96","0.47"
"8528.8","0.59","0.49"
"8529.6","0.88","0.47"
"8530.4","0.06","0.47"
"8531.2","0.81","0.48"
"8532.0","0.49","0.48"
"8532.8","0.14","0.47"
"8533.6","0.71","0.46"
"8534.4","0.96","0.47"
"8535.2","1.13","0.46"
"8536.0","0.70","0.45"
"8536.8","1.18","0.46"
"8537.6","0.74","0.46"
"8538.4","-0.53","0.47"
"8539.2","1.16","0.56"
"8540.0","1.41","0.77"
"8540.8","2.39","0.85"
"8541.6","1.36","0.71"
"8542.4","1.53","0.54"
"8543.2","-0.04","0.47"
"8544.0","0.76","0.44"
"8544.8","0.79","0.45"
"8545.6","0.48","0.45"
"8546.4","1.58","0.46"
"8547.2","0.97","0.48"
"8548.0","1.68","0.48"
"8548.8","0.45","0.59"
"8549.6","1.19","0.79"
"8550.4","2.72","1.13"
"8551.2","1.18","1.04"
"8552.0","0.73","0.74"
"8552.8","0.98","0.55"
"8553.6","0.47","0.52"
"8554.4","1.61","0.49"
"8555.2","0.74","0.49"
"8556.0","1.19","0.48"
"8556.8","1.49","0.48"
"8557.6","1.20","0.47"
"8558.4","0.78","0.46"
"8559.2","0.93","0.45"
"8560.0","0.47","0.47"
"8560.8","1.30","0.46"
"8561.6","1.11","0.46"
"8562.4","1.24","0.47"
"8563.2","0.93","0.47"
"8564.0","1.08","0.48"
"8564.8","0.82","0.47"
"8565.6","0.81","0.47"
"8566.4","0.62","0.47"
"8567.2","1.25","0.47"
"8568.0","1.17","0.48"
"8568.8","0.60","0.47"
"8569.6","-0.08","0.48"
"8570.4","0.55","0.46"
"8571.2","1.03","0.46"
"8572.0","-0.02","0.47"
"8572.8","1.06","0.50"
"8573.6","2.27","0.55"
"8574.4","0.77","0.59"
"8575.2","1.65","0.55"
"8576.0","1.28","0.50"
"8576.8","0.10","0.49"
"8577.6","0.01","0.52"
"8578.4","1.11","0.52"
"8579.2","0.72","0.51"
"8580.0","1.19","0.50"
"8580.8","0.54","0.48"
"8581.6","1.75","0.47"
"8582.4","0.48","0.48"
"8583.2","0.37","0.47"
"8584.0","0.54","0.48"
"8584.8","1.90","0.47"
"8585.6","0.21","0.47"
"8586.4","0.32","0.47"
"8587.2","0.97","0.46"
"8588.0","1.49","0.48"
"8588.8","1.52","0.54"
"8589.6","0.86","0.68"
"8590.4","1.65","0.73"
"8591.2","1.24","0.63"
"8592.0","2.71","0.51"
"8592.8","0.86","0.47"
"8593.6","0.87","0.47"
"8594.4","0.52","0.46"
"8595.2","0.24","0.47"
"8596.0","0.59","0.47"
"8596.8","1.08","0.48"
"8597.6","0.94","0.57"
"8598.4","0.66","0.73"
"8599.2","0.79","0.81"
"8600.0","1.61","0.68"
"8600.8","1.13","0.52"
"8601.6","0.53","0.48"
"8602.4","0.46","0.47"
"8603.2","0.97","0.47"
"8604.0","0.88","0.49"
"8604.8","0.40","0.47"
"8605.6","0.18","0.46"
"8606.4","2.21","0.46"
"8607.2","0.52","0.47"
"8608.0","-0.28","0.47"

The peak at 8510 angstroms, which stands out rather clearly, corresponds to H-beta 4861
